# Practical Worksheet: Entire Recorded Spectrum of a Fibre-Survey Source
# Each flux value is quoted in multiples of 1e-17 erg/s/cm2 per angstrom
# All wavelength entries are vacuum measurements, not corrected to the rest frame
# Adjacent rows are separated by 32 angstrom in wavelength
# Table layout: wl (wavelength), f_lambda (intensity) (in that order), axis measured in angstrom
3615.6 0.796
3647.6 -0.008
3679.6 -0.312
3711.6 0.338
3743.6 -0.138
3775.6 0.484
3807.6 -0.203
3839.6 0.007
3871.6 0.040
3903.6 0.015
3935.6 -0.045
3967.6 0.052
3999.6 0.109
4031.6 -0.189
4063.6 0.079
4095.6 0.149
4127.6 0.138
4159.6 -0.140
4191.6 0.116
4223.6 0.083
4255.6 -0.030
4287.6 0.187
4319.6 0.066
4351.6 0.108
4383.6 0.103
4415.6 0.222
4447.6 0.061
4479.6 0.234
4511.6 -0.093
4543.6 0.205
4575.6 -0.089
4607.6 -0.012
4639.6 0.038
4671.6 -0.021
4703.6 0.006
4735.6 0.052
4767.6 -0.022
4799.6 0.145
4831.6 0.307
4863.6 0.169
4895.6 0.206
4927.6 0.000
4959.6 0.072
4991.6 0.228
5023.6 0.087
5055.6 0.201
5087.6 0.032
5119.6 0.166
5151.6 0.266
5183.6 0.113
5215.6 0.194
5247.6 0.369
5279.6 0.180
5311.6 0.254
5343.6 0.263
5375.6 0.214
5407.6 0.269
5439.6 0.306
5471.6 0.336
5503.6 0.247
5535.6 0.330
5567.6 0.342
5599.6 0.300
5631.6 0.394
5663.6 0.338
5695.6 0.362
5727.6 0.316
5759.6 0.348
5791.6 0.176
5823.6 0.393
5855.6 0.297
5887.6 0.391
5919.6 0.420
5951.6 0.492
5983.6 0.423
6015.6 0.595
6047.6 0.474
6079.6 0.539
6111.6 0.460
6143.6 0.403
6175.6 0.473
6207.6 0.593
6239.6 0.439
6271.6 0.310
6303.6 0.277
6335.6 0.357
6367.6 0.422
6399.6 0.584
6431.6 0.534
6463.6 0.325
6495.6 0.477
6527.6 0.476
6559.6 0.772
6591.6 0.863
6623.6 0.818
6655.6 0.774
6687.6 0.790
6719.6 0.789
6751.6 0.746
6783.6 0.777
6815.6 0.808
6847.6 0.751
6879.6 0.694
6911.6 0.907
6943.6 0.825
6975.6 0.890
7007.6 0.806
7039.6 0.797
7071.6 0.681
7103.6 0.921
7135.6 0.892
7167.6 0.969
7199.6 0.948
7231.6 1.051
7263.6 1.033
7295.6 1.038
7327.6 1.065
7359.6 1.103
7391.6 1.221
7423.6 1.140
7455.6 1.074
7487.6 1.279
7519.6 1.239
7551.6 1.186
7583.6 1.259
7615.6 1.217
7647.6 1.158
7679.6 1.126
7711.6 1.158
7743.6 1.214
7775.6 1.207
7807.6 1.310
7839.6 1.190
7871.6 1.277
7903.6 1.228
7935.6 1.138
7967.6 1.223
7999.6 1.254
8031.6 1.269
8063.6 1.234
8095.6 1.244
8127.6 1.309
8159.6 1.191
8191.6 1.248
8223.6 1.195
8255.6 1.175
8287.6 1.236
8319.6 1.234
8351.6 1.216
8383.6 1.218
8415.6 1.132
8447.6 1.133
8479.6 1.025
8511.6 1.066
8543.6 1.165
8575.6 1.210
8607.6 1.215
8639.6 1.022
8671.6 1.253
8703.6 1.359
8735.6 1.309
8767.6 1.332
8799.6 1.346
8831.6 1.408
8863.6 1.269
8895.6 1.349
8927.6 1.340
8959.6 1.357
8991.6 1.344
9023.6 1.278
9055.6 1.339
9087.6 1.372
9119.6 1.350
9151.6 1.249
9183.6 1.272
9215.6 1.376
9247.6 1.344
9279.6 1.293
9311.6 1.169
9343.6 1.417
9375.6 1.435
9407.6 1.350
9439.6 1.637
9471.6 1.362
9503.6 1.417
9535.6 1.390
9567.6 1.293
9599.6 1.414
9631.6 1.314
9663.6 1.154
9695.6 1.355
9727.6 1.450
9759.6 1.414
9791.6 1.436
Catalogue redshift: 0.64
